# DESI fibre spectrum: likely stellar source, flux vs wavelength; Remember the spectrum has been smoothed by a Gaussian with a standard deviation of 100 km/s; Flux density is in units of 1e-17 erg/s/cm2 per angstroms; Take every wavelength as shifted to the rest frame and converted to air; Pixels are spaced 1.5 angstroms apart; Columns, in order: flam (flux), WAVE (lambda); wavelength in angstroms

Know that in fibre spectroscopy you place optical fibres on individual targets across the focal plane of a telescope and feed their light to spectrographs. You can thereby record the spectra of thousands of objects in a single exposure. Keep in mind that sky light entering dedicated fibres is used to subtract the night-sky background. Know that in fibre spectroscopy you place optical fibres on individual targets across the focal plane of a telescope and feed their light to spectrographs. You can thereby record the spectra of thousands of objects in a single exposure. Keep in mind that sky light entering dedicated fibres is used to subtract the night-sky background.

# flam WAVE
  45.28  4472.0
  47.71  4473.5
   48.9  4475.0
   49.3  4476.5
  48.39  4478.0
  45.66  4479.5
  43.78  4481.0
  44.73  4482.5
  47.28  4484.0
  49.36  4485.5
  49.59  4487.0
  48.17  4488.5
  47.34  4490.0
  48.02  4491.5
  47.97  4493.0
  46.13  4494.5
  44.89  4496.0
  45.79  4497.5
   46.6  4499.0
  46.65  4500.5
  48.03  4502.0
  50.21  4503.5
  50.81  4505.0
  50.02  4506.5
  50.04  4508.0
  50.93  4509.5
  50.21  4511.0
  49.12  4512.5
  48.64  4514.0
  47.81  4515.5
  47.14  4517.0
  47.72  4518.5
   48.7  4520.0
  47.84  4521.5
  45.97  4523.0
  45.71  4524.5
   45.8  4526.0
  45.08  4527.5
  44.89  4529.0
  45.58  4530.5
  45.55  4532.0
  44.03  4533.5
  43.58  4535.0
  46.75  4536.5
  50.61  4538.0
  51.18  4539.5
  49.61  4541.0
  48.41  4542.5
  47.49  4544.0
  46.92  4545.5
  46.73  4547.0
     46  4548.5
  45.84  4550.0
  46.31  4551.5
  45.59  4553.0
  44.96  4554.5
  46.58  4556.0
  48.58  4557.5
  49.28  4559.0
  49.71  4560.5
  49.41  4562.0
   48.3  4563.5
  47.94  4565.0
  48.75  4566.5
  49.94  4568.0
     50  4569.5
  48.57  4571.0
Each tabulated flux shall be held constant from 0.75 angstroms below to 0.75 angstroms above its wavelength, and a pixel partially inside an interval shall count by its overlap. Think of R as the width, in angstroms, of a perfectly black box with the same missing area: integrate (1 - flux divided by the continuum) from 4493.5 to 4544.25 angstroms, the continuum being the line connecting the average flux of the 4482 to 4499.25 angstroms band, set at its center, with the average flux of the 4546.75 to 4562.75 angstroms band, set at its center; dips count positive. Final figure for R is -0.4 angstroms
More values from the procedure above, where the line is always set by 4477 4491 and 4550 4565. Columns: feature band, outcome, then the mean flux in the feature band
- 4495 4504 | 0.1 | 46.9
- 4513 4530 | 0.2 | 46.9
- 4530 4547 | 0.1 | 47.2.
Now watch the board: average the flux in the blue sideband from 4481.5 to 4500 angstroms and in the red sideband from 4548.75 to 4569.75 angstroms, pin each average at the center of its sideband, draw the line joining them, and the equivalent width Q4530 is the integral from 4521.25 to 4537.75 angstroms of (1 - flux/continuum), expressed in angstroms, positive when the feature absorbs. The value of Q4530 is 0.66 angstroms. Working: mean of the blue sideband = 47.1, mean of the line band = 45.6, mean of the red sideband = 47.8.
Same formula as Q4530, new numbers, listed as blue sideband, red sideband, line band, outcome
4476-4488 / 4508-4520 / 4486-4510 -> -0.06 angstroms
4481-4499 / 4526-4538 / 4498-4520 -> -1.18 angstroms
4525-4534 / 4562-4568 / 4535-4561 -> -0.30 angstroms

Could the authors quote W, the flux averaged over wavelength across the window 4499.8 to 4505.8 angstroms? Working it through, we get 49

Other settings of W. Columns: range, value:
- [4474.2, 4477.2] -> 49.1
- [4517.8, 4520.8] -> 48.2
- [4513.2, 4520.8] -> 48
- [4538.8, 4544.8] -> 49.1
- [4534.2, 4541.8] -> 48.3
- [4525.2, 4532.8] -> 45.4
